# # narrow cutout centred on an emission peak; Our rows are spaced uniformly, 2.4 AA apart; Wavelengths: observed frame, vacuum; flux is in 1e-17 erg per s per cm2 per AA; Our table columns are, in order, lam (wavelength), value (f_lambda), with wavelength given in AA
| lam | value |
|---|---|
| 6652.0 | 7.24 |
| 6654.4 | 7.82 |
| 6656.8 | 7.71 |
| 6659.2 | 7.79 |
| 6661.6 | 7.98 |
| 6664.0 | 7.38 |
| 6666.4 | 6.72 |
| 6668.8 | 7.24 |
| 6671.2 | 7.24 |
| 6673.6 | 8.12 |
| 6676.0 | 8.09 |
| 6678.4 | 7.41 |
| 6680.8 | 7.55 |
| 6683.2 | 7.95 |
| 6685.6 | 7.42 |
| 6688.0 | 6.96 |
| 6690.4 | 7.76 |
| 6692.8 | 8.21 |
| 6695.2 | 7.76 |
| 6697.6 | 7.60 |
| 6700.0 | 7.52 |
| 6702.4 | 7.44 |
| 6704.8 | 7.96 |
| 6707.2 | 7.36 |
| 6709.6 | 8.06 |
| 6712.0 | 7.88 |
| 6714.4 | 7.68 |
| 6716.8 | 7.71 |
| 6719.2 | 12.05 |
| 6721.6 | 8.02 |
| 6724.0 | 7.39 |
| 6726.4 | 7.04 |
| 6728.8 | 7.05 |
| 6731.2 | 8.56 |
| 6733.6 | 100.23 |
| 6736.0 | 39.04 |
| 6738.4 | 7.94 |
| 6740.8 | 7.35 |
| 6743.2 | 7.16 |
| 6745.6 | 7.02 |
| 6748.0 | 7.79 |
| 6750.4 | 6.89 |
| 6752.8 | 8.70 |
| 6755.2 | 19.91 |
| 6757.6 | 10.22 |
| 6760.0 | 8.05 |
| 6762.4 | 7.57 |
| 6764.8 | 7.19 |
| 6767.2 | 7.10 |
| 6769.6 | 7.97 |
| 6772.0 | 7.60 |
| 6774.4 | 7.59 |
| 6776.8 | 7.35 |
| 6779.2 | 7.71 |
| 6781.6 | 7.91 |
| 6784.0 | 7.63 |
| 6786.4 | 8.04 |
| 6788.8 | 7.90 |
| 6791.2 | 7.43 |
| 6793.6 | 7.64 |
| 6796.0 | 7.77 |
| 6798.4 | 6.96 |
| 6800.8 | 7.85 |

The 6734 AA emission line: H-alpha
